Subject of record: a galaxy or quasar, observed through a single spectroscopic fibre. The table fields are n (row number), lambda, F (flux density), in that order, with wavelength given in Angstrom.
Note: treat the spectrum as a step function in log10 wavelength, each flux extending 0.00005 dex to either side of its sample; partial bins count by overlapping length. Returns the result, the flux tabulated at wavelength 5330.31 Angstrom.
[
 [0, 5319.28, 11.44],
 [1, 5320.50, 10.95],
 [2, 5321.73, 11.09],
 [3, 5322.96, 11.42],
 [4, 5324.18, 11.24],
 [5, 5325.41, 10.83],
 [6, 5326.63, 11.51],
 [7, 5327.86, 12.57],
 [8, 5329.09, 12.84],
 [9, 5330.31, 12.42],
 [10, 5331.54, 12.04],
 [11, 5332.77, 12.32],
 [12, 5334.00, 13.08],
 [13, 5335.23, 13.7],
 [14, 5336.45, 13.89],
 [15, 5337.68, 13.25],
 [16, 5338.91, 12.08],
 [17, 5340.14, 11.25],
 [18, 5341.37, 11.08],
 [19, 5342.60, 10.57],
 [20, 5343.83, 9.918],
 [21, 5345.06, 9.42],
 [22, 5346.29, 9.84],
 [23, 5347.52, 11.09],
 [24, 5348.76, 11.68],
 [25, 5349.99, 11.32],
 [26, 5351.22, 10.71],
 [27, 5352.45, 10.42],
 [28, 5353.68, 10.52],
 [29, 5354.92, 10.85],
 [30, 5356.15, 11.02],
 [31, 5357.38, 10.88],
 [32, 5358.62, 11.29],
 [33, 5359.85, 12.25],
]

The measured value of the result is 12.42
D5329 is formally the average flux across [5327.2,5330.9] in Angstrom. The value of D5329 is 12.6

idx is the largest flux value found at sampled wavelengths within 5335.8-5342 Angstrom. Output 13.89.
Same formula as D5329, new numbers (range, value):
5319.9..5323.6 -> 11.1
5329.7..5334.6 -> 12.5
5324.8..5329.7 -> 11.9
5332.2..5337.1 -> 13.3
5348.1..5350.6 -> 11.5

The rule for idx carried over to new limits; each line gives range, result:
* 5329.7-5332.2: 12.42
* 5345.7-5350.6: 11.68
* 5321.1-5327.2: 11.51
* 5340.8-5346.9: 11.08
